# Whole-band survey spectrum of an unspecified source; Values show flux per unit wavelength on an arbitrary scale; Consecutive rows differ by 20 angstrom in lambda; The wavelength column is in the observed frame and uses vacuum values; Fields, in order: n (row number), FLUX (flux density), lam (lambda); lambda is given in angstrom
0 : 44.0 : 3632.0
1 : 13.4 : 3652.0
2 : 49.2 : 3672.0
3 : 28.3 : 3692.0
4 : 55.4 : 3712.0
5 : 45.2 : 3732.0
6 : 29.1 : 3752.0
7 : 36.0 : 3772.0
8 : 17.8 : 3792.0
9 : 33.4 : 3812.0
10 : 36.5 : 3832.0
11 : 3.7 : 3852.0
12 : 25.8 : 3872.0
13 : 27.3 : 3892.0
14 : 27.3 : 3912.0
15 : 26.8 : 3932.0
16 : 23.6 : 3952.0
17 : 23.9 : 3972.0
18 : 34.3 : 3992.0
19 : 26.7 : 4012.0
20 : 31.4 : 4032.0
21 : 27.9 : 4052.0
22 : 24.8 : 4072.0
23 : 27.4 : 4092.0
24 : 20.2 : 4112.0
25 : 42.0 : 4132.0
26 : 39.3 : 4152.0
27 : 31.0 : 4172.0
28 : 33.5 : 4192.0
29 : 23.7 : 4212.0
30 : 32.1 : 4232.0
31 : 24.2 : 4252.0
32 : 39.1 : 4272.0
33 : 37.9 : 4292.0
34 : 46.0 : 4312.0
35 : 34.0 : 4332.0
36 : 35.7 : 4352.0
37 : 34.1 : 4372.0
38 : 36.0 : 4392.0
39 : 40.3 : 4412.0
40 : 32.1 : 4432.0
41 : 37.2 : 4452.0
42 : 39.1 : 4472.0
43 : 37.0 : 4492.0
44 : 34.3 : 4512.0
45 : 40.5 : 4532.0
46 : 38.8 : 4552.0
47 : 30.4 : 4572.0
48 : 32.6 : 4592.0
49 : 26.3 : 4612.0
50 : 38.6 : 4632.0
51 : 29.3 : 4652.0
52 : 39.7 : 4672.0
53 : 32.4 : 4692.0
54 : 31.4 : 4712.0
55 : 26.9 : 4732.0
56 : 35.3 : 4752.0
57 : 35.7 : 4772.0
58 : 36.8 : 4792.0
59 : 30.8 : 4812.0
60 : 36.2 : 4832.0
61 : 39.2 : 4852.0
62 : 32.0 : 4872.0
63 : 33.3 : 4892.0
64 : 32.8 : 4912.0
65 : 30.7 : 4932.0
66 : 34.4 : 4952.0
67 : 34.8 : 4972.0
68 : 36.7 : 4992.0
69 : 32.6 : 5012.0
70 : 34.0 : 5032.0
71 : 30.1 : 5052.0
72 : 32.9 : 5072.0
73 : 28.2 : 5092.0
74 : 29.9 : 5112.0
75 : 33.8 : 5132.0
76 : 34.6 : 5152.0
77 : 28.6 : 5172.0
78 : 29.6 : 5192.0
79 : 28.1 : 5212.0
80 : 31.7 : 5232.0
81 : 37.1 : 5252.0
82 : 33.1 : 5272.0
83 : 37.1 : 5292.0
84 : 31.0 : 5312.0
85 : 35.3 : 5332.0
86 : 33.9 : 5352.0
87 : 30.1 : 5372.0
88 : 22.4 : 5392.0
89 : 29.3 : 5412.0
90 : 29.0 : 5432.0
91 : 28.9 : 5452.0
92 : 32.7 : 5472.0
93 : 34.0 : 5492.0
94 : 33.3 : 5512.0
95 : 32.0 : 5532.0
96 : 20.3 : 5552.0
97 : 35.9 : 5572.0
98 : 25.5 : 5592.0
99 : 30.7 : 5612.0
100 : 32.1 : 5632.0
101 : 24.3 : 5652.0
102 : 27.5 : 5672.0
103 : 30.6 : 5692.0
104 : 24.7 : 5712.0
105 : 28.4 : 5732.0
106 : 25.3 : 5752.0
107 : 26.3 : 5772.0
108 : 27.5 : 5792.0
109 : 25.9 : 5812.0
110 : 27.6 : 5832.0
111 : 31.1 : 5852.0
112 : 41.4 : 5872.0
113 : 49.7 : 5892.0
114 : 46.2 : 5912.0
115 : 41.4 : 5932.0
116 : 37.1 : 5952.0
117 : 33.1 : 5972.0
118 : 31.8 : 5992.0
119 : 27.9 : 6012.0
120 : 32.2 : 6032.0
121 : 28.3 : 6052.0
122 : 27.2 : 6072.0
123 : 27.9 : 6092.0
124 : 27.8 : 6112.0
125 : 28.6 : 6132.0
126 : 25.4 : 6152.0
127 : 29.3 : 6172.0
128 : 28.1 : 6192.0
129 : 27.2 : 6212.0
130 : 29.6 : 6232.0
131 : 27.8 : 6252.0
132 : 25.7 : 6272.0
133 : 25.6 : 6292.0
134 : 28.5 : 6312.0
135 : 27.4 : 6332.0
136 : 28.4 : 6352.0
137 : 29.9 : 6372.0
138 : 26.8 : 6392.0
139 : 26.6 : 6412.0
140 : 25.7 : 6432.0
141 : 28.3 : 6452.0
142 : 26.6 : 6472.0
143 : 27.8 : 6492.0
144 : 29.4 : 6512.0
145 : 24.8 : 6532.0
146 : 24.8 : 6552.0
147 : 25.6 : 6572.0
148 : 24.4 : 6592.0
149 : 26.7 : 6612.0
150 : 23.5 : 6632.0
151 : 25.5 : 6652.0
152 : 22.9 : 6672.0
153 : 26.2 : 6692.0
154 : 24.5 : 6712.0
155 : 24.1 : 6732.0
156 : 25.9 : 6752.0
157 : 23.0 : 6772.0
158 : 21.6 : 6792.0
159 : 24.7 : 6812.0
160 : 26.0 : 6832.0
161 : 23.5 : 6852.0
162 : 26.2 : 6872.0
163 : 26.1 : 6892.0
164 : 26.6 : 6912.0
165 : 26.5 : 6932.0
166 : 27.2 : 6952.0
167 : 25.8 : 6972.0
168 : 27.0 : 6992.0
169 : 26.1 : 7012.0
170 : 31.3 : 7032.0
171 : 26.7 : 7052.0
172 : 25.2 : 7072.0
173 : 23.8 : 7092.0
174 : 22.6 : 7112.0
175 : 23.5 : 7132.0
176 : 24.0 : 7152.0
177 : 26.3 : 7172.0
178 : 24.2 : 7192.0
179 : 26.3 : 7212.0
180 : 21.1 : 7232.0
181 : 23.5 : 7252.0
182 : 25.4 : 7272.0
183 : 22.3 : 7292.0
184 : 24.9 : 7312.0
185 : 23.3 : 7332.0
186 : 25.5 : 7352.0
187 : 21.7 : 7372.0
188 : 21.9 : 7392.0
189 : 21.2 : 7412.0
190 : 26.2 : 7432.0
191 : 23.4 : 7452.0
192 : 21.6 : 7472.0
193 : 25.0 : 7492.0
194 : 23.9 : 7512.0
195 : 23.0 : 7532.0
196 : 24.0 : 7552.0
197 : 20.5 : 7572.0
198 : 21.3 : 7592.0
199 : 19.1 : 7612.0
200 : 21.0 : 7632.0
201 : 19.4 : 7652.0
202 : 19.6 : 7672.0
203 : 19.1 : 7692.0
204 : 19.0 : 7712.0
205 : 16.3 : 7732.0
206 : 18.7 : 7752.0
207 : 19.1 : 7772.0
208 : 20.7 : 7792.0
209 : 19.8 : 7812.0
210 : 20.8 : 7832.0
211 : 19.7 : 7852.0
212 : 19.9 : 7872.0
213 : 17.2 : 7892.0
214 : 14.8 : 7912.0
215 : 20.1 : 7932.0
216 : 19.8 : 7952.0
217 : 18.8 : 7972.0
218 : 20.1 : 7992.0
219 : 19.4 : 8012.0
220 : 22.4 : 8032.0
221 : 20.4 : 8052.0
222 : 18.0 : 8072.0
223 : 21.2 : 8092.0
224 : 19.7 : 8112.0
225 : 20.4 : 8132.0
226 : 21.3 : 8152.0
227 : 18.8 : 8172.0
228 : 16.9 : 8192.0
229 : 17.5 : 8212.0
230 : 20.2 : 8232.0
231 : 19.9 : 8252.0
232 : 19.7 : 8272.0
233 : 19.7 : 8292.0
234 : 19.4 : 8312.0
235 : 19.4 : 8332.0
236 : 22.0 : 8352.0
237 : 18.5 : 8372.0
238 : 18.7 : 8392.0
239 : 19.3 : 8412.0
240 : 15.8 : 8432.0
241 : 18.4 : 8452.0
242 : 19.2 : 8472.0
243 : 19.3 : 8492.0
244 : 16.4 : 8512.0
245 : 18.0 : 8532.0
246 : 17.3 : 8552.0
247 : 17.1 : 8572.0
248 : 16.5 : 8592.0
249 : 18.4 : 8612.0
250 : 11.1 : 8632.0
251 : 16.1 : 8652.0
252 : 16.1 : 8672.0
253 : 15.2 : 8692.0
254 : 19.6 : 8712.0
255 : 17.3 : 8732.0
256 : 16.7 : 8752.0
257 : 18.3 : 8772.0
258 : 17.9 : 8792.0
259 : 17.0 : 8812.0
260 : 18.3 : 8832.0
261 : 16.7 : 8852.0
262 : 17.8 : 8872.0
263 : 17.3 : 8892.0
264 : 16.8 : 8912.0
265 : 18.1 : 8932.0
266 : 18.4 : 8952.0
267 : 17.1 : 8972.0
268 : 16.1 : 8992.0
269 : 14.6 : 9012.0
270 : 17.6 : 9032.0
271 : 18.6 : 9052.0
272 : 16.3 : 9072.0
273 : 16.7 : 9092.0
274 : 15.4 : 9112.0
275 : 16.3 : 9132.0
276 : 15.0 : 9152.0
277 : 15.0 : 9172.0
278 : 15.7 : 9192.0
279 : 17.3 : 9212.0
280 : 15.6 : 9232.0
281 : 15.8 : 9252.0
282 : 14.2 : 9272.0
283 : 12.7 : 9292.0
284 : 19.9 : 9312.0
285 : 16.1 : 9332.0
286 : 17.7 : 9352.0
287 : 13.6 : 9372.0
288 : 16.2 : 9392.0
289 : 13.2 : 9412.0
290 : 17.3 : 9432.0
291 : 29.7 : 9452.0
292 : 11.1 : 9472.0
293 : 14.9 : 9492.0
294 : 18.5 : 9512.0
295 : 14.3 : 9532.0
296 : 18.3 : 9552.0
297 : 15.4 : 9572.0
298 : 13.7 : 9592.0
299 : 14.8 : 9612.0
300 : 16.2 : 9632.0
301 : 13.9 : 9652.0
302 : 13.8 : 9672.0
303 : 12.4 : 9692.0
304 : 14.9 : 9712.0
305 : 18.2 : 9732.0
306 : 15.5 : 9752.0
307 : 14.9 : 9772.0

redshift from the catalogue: 0.072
